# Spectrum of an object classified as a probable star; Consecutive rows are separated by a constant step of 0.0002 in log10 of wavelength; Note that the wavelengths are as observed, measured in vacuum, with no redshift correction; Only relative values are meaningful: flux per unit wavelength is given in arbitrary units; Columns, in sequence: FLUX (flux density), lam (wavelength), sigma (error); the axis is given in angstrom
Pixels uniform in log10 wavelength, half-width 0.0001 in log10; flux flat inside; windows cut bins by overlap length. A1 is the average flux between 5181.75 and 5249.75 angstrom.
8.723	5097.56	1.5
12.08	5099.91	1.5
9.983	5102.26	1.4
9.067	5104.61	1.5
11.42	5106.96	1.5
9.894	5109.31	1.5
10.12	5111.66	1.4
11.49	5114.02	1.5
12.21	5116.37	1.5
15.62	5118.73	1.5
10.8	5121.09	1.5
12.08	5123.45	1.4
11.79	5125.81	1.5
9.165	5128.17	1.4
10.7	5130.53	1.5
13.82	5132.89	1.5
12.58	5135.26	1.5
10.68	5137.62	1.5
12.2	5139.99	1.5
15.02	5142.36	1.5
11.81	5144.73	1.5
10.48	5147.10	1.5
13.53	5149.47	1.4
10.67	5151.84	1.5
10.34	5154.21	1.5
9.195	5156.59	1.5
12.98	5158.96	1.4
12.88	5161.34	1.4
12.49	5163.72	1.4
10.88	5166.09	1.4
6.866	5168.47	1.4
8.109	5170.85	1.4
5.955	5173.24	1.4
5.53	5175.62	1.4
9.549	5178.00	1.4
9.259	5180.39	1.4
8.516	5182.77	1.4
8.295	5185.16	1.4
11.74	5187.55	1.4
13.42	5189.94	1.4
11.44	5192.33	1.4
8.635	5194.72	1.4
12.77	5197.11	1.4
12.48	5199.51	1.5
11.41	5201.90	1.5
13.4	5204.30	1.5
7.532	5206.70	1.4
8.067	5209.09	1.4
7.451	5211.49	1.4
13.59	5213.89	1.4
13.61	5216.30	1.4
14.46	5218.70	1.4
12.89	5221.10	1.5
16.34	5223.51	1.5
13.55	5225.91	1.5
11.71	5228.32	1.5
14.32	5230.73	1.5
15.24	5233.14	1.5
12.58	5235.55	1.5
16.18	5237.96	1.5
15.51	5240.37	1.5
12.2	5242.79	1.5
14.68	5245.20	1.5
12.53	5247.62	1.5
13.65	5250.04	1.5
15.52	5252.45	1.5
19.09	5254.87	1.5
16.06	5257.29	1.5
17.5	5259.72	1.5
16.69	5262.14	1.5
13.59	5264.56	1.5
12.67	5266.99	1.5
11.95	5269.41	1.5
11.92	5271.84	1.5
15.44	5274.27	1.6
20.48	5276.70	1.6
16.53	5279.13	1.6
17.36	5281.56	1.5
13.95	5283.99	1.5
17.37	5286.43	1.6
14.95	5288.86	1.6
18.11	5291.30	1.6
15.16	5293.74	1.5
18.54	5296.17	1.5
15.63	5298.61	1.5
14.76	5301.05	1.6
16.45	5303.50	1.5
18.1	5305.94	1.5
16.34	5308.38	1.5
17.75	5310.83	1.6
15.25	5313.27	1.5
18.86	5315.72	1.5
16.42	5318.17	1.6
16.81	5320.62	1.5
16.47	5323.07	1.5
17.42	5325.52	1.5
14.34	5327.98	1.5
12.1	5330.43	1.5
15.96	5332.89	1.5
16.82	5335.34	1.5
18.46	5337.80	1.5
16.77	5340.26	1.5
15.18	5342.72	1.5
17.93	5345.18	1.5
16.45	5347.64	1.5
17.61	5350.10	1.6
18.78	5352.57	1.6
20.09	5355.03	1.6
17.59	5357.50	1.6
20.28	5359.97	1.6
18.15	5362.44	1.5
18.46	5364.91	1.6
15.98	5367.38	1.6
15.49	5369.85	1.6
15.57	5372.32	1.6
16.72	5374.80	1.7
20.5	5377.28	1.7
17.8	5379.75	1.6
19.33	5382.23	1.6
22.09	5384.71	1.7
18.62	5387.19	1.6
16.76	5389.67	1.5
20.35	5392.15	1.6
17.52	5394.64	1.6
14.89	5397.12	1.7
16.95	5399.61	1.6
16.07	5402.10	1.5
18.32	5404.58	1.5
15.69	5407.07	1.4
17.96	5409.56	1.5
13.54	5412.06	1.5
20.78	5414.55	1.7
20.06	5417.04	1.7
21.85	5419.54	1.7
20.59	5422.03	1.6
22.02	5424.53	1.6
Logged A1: 12.3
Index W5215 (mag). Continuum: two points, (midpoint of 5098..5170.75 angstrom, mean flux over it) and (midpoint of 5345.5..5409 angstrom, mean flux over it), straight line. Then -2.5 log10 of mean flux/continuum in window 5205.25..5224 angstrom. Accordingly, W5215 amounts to 0.17 mag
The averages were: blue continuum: 11.4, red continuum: 17.8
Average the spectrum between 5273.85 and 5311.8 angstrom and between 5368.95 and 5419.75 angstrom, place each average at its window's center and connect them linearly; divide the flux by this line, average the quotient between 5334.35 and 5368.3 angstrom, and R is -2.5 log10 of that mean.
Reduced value -0.02 mag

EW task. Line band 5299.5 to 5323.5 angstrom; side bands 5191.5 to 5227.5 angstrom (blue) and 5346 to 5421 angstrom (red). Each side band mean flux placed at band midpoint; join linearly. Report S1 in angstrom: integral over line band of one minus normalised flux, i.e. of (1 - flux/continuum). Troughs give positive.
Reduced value -1.94 angstrom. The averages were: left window 11.8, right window 18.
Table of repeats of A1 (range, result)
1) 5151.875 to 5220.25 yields 10.4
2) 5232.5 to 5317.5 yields 15.7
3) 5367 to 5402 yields 17.7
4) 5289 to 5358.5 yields 16.8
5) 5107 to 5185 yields 10.8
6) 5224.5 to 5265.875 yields 14.7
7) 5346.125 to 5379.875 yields 17.8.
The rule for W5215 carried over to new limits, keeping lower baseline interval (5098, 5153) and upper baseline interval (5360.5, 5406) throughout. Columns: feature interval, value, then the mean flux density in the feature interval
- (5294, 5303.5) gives -0.03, 16.2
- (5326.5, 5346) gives 0.05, 15.9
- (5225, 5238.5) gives 0.02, 13.8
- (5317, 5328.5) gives -0.01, 16.4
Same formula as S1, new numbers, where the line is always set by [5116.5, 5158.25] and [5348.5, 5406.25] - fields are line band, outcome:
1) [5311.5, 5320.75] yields -0.3 angstrom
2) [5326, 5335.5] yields 1.1 angstrom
